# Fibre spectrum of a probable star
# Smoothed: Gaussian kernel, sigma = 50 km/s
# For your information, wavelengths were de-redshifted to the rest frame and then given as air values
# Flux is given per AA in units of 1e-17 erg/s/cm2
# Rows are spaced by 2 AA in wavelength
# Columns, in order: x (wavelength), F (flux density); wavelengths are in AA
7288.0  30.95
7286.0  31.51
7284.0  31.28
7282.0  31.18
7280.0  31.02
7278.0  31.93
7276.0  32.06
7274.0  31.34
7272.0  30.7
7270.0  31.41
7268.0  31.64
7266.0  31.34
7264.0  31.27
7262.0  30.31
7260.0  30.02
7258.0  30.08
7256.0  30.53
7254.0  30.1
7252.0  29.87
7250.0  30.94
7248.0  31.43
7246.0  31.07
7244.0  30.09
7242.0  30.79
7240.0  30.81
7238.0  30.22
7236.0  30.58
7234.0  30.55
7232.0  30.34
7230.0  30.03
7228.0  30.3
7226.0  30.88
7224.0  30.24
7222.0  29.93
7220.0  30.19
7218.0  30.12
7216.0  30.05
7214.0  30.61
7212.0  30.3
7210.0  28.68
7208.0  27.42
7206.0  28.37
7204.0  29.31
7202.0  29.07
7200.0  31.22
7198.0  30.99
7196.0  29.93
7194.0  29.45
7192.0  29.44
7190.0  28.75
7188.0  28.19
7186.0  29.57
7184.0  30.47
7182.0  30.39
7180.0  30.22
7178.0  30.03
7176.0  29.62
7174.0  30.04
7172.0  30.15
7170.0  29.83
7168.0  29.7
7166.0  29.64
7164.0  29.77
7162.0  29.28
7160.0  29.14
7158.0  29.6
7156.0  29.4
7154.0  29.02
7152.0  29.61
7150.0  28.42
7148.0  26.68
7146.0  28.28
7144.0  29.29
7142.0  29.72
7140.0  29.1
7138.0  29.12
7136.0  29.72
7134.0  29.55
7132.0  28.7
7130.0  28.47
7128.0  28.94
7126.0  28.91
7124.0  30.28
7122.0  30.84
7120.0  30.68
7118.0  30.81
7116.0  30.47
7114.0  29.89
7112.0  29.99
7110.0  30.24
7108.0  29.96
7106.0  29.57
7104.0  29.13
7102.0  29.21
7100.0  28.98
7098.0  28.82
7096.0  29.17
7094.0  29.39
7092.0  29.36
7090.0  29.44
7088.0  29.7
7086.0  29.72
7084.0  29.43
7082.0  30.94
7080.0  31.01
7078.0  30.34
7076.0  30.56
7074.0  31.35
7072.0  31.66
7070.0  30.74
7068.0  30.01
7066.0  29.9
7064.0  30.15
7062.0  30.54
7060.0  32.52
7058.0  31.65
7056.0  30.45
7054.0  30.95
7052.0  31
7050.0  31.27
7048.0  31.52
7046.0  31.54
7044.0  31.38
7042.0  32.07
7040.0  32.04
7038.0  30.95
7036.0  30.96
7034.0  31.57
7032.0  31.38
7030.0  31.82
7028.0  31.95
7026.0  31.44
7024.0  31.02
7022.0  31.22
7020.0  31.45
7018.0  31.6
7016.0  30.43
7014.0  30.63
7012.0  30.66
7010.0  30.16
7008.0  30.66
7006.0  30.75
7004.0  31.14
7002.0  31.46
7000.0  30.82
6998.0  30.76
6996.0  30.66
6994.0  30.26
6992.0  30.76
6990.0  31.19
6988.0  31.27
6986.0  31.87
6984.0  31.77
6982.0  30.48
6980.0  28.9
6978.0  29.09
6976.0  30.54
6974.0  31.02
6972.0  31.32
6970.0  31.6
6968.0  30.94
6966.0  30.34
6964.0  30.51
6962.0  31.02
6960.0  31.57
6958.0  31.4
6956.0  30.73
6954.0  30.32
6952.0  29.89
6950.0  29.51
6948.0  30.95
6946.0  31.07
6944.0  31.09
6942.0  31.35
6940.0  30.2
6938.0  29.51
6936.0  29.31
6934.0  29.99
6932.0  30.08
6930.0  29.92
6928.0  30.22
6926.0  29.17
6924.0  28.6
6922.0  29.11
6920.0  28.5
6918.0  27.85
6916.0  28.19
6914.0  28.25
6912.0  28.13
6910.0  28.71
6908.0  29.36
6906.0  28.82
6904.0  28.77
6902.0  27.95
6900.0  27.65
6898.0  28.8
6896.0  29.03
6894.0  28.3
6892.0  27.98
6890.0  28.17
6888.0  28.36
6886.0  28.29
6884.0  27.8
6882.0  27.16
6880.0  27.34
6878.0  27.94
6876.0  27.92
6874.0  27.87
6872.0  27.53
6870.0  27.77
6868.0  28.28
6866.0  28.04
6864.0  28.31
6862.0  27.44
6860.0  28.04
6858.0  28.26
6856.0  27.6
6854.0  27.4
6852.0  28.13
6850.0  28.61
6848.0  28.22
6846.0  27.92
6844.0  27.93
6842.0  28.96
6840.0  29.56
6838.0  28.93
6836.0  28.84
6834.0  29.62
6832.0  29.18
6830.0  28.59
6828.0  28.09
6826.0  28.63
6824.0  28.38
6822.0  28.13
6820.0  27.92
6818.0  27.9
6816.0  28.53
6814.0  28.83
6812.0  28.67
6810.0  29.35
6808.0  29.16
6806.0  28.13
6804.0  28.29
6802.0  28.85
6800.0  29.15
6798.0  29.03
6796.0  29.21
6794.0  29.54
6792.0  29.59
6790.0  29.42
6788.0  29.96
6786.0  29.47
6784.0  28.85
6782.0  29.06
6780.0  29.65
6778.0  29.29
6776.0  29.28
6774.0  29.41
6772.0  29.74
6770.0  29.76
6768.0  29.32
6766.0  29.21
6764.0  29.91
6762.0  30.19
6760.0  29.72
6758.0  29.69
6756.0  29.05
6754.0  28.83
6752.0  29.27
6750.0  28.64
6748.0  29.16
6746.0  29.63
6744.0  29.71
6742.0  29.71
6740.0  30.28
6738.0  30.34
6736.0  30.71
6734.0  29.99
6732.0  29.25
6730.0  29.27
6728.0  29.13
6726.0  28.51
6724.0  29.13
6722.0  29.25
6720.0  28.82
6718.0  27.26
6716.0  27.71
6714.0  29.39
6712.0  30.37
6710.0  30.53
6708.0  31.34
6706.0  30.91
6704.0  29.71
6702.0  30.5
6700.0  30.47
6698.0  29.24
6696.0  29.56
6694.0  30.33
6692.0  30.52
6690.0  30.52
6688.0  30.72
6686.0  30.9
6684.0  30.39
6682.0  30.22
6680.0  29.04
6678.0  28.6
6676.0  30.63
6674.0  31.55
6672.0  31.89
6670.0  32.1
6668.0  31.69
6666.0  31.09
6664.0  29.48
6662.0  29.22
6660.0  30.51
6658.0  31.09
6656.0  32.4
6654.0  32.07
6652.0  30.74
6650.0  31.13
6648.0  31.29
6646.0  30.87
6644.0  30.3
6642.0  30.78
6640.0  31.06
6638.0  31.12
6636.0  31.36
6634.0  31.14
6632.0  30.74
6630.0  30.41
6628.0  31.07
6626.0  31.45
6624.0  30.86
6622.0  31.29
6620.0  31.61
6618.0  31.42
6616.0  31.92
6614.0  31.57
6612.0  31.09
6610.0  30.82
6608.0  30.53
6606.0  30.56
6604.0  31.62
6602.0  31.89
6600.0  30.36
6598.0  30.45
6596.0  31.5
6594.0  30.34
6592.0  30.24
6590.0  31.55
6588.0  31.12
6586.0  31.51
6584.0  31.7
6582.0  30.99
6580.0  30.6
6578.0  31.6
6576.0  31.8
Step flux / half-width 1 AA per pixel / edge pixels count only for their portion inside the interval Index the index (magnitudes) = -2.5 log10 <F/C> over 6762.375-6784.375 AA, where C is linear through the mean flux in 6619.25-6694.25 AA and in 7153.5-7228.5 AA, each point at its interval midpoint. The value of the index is 0.04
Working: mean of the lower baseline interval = 30.8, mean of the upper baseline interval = 29.7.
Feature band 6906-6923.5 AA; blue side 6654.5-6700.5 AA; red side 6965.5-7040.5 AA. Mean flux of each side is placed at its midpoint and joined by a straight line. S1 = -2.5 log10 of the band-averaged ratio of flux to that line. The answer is 0.08 mag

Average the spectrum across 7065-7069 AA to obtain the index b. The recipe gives 30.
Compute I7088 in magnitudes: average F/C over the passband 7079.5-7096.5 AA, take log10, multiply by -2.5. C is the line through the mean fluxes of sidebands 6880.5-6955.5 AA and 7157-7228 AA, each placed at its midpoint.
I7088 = -0.01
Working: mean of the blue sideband 29.1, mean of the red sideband 29.7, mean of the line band 29.8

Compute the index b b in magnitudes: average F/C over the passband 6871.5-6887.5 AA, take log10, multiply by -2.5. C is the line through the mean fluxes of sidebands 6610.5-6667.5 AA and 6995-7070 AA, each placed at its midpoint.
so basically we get 0.12 mag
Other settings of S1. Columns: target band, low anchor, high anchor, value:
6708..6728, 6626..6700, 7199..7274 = 0.06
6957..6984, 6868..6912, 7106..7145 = -0.07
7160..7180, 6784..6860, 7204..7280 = 0.01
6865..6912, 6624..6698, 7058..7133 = 0.08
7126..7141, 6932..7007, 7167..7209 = 0.03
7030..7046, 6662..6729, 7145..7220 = -0.07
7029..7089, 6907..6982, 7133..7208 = -0.05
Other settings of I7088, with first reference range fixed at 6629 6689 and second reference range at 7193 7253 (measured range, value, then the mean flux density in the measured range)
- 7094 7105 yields 0.04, 29.1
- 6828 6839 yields 0.06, 28.9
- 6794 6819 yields 0.07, 28.8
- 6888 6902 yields 0.08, 28.3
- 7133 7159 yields 0.04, 29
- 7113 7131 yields 0.01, 29.9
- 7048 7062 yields -0.03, 31.3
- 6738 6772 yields 0.04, 29.5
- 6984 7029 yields -0.02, 31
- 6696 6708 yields 0.02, 30.2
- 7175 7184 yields 0.00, 30.1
